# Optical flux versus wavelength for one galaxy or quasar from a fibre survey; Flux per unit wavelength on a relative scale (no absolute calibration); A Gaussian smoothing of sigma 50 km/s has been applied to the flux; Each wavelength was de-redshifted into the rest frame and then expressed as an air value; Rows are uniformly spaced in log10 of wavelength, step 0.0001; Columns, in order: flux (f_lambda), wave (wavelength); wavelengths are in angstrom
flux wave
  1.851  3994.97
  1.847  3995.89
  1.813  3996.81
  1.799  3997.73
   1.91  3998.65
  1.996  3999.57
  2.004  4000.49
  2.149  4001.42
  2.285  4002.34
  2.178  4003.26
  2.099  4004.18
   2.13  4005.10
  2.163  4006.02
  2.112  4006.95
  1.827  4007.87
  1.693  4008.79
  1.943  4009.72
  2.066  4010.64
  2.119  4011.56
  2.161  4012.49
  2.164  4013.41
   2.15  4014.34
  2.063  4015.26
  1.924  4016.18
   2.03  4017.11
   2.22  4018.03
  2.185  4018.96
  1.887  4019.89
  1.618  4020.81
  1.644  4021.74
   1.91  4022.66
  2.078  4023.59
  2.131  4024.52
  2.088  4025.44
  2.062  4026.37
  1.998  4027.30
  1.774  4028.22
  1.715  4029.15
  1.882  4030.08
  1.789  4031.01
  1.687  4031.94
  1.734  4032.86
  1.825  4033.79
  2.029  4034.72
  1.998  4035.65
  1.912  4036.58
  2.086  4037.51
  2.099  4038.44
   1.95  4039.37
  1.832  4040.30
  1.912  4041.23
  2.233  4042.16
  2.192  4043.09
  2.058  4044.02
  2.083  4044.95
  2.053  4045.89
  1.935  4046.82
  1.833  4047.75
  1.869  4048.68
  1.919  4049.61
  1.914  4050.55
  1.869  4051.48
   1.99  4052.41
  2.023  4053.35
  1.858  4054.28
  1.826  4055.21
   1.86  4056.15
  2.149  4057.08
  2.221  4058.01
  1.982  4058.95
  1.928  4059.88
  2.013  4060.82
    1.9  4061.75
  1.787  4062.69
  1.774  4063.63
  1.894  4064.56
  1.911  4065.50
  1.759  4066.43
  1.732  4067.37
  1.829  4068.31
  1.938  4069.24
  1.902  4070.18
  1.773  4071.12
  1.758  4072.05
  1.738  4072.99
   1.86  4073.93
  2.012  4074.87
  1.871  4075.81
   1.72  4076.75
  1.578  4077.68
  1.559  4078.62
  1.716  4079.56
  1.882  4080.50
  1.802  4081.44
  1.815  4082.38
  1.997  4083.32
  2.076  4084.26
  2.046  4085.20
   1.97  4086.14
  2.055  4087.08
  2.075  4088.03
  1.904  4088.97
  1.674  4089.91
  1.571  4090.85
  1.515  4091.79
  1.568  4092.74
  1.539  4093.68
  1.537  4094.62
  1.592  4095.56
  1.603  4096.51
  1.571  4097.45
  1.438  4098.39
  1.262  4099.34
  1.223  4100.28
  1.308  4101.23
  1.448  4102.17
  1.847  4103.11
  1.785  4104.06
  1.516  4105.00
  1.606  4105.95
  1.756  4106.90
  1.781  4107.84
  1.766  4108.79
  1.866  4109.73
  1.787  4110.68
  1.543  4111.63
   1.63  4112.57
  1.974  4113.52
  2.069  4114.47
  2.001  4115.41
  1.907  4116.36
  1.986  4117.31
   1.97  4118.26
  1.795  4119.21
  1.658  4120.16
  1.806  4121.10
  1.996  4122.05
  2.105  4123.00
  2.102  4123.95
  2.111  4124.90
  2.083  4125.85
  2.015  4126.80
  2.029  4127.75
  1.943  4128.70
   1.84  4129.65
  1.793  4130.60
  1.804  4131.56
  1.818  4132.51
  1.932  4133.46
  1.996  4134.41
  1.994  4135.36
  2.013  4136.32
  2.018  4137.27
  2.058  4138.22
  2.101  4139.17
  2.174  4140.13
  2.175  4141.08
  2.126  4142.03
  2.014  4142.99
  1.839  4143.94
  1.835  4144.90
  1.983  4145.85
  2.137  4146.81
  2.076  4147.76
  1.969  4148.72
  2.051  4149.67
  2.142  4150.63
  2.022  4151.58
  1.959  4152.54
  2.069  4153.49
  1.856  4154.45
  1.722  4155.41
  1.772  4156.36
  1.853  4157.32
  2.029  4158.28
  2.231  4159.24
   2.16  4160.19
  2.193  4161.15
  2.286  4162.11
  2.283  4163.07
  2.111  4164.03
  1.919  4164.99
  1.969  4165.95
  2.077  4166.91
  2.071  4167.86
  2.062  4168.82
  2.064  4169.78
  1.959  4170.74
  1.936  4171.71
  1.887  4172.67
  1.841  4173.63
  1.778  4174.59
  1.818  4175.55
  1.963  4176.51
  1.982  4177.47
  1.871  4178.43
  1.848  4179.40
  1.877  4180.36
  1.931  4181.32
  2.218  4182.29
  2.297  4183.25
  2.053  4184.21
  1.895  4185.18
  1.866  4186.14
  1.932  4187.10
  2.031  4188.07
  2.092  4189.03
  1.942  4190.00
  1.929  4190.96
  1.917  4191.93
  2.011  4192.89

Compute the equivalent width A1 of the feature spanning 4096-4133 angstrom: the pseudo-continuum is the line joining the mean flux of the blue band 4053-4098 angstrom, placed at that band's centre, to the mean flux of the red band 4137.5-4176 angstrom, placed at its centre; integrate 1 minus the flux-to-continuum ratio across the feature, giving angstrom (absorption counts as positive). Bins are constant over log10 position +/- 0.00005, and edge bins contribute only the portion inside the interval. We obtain 2.6 angstrom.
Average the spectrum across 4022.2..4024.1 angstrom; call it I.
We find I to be 1.99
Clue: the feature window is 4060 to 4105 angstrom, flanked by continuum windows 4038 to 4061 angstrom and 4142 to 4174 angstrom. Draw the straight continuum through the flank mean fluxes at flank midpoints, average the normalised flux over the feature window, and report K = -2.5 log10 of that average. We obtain 0.14 mag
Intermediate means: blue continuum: 1.98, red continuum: 2.01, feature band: 1.75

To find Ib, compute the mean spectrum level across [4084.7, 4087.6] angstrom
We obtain 2.02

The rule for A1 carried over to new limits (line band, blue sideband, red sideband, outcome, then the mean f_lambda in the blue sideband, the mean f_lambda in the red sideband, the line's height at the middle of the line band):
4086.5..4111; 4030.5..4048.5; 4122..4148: 4.3 angstrom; 1.96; 2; 1.99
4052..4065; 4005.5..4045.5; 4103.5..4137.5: 0.0 angstrom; 1.98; 1.88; 1.94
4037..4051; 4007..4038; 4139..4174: -0.2 angstrom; 1.95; 2.03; 1.97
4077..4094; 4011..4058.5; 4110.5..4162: 1.5 angstrom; 1.97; 1.97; 1.97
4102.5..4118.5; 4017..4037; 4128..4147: 1.3 angstrom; 1.92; 1.98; 1.96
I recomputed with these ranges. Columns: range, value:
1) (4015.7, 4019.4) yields 2.09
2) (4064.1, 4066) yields 1.9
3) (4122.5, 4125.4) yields 2.1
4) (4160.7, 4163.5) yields 2.25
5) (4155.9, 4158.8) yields 1.88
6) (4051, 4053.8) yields 1.96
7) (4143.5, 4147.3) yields 1.95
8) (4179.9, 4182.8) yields 2.01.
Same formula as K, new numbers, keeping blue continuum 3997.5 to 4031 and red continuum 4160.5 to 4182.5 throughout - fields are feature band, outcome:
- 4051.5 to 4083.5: 0.077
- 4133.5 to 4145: -0.018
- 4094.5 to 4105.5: 0.304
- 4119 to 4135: 0.035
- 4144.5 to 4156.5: 0.011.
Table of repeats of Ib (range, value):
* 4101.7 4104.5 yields 1.69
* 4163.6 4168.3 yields 2.03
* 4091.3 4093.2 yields 1.54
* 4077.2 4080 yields 1.62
